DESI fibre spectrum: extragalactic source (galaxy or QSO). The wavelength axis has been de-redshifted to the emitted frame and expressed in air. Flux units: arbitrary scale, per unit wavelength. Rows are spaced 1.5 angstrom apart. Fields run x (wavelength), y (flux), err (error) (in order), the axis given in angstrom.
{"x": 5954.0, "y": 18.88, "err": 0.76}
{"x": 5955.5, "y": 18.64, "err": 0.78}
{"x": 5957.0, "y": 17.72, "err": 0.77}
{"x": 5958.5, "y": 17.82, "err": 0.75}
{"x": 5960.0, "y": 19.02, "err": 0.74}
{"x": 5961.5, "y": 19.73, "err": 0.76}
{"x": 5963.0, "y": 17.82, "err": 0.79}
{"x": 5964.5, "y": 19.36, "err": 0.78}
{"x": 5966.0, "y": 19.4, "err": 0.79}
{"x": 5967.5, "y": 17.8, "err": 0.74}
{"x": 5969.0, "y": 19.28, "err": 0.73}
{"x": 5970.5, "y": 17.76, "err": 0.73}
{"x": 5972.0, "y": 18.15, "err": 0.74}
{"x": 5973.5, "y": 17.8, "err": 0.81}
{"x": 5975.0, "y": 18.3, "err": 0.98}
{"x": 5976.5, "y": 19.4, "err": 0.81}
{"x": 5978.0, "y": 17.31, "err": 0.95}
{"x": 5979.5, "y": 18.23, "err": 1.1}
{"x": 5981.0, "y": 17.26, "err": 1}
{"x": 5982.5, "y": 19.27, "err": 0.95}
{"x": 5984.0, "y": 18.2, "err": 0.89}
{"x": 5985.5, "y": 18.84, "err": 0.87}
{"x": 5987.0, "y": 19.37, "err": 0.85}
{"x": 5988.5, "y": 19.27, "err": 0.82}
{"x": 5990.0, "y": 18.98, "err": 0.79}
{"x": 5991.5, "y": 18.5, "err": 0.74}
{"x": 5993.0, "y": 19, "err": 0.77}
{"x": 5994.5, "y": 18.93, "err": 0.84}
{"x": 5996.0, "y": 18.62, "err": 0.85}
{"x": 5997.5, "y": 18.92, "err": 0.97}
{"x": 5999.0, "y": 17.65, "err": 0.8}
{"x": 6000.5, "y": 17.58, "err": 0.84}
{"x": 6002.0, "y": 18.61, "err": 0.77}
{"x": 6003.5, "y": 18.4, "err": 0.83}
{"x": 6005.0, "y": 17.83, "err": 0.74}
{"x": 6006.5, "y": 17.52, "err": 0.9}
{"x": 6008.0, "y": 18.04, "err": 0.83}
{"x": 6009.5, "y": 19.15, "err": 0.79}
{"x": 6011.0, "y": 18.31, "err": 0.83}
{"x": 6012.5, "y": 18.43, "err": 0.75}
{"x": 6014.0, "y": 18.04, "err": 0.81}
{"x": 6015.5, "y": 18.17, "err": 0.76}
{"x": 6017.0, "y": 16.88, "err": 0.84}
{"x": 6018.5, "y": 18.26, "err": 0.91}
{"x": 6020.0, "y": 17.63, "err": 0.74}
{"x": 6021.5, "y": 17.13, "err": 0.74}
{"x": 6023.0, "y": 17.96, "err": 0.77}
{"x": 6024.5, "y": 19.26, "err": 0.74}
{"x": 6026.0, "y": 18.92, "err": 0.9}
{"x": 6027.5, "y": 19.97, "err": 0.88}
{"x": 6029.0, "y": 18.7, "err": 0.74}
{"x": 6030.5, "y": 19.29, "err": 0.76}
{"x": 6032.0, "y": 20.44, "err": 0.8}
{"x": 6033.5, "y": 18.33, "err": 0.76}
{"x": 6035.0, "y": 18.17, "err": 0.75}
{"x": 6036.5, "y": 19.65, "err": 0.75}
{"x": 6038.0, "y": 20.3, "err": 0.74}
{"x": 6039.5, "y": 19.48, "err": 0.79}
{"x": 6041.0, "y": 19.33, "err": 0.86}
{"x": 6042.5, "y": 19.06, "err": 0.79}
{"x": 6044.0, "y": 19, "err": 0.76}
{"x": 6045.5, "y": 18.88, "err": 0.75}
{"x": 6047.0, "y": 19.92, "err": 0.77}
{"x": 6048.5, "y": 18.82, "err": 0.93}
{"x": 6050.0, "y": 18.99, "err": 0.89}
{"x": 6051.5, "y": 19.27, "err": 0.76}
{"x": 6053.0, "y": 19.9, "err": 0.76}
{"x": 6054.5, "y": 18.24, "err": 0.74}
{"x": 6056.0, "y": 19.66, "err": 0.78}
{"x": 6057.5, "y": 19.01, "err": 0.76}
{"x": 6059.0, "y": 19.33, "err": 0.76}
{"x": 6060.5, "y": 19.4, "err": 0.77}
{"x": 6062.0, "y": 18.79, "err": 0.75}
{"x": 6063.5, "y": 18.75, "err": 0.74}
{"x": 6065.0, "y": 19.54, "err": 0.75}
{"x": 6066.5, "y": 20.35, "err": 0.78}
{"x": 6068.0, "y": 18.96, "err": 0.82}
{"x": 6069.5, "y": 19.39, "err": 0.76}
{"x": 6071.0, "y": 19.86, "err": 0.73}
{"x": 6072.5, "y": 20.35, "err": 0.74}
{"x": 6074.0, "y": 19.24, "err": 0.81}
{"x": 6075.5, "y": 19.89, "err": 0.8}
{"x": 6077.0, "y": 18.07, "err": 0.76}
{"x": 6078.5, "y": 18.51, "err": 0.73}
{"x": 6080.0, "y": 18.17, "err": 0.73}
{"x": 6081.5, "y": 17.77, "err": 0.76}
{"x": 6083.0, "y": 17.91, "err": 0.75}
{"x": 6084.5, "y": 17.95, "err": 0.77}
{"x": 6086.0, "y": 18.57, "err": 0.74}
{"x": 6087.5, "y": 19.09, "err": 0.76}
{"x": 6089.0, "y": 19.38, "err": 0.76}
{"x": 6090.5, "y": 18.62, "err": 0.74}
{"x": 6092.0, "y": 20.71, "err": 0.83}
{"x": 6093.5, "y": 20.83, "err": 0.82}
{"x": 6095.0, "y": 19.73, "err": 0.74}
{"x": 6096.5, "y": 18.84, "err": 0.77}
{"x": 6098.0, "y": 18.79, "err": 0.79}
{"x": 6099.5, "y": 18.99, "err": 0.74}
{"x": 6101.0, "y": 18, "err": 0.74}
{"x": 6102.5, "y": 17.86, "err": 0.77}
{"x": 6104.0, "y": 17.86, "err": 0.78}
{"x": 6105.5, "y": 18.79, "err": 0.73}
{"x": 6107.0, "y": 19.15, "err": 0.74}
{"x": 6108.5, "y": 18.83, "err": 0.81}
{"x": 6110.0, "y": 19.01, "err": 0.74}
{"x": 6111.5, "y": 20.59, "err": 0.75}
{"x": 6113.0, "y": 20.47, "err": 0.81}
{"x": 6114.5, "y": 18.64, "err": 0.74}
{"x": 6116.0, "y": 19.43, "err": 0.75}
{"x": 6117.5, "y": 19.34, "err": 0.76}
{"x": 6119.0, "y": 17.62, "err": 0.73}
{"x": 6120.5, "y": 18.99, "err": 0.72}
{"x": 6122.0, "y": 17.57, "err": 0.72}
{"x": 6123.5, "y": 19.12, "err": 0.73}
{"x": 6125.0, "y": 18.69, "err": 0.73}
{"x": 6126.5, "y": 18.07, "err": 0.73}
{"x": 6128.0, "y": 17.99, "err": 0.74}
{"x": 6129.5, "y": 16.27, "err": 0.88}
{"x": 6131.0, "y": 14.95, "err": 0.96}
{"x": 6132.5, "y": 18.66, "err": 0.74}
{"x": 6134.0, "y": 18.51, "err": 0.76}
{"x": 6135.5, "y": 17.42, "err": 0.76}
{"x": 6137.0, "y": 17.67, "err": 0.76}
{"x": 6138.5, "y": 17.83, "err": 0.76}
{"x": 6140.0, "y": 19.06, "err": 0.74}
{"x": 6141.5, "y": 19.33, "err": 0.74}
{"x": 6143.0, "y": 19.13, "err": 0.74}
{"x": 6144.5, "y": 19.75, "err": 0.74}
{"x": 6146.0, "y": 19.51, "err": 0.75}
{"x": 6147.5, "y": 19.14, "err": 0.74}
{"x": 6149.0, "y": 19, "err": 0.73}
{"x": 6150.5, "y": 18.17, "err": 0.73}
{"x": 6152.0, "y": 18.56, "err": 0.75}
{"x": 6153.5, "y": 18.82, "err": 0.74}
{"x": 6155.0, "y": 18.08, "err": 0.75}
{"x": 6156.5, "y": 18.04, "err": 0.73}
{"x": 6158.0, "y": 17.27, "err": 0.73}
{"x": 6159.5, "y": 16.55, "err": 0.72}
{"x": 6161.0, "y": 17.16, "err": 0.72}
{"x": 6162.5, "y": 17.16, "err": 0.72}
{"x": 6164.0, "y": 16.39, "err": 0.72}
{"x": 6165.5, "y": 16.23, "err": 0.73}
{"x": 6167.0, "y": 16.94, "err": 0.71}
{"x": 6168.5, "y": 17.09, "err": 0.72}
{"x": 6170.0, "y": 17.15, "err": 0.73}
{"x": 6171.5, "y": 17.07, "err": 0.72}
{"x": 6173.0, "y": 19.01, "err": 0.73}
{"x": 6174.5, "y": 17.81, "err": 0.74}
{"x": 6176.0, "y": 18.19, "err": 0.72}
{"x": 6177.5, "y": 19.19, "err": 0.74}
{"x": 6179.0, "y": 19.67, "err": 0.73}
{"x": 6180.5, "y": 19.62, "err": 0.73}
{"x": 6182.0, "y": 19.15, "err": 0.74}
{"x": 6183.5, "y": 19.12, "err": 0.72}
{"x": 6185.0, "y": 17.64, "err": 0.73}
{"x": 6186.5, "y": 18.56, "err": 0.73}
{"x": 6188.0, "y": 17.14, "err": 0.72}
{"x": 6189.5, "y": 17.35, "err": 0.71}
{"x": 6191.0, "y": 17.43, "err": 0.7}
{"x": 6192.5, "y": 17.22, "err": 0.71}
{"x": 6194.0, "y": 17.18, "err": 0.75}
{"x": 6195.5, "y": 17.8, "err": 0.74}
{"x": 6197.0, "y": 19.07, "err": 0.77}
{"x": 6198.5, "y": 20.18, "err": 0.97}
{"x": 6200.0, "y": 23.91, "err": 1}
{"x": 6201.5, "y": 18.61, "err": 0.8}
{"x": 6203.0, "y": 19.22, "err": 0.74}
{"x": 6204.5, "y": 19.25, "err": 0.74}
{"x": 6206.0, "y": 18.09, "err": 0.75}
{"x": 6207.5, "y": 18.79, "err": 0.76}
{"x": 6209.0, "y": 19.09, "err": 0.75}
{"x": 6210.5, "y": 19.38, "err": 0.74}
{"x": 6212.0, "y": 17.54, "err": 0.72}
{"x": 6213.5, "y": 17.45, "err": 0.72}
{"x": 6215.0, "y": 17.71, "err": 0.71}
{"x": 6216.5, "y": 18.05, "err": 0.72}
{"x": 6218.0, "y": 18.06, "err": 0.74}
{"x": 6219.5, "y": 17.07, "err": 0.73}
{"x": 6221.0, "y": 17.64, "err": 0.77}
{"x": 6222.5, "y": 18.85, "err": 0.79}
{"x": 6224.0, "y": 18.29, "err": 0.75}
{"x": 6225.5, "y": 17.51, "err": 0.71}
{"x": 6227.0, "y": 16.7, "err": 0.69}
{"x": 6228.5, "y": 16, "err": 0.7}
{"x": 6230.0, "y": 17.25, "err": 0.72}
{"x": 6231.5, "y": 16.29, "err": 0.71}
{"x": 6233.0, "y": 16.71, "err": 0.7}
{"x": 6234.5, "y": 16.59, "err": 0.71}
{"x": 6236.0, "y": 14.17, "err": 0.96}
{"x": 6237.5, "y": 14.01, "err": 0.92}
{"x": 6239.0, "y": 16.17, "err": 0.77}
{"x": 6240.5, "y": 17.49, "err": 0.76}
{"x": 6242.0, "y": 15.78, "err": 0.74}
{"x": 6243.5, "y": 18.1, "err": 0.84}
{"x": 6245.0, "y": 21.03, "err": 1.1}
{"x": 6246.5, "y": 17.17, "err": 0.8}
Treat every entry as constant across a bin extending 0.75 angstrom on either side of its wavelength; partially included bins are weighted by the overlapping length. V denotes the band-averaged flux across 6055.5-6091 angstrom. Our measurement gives 19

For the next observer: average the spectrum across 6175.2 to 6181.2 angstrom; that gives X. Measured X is 19.2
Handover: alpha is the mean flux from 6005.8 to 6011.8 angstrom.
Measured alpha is 18.3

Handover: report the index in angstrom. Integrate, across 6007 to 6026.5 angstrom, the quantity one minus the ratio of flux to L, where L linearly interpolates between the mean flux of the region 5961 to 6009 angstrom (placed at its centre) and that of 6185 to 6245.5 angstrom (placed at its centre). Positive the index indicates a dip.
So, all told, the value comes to 0.2 angstrom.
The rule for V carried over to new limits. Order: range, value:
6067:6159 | 18.7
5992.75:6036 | 18.4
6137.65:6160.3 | 18.5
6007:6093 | 18.9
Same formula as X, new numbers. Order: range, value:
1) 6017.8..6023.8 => 17.8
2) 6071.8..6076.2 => 19.8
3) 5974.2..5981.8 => 18.1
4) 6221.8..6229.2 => 17.5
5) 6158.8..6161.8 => 16.9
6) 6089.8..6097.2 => 19.8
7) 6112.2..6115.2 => 19.6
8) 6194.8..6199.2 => 19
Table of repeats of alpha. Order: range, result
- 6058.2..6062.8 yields 19.2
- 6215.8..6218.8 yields 18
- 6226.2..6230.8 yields 16.7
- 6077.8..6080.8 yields 18.3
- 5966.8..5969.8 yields 18.5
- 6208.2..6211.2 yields 19.2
